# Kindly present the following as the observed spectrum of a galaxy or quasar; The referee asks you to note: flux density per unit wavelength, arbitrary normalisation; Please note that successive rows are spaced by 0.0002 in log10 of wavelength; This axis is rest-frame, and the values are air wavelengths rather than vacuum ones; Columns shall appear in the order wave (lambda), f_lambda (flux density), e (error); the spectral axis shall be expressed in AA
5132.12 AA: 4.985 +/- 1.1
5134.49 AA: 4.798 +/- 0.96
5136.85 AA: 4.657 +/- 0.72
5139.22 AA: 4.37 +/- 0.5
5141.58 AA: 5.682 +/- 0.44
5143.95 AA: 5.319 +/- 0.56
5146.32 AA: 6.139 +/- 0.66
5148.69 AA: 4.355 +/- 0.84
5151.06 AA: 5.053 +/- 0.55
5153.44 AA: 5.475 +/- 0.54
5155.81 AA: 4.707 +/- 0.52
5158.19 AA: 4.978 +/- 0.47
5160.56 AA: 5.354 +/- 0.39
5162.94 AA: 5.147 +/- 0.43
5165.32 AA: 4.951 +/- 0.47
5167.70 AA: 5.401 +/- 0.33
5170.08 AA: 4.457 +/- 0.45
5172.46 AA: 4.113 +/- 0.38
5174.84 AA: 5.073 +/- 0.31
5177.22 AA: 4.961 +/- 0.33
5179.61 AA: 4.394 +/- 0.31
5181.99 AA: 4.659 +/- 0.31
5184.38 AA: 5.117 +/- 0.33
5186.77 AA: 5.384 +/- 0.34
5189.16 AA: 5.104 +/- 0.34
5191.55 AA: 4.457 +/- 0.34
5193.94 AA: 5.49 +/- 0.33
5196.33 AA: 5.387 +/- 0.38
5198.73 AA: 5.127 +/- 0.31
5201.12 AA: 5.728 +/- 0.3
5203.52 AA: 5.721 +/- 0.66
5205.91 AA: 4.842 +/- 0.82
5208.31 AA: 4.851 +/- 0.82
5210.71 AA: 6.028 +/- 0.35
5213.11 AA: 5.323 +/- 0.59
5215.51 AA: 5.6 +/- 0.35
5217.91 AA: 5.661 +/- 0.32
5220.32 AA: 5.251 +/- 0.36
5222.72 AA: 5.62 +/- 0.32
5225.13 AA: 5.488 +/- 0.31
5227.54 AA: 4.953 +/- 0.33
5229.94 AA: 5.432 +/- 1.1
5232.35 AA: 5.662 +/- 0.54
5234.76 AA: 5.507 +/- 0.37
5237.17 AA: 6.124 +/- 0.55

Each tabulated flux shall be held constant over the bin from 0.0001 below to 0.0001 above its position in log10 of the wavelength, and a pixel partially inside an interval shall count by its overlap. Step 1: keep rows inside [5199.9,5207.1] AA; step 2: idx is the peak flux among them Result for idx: 5.728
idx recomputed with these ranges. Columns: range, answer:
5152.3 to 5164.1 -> 5.475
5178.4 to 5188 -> 5.384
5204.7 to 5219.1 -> 6.028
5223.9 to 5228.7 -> 5.488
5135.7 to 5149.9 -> 6.139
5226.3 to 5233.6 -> 5.662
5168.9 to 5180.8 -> 5.073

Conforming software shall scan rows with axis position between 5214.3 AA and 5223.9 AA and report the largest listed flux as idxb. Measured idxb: 5.661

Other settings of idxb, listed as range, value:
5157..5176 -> 5.401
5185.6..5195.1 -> 5.49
